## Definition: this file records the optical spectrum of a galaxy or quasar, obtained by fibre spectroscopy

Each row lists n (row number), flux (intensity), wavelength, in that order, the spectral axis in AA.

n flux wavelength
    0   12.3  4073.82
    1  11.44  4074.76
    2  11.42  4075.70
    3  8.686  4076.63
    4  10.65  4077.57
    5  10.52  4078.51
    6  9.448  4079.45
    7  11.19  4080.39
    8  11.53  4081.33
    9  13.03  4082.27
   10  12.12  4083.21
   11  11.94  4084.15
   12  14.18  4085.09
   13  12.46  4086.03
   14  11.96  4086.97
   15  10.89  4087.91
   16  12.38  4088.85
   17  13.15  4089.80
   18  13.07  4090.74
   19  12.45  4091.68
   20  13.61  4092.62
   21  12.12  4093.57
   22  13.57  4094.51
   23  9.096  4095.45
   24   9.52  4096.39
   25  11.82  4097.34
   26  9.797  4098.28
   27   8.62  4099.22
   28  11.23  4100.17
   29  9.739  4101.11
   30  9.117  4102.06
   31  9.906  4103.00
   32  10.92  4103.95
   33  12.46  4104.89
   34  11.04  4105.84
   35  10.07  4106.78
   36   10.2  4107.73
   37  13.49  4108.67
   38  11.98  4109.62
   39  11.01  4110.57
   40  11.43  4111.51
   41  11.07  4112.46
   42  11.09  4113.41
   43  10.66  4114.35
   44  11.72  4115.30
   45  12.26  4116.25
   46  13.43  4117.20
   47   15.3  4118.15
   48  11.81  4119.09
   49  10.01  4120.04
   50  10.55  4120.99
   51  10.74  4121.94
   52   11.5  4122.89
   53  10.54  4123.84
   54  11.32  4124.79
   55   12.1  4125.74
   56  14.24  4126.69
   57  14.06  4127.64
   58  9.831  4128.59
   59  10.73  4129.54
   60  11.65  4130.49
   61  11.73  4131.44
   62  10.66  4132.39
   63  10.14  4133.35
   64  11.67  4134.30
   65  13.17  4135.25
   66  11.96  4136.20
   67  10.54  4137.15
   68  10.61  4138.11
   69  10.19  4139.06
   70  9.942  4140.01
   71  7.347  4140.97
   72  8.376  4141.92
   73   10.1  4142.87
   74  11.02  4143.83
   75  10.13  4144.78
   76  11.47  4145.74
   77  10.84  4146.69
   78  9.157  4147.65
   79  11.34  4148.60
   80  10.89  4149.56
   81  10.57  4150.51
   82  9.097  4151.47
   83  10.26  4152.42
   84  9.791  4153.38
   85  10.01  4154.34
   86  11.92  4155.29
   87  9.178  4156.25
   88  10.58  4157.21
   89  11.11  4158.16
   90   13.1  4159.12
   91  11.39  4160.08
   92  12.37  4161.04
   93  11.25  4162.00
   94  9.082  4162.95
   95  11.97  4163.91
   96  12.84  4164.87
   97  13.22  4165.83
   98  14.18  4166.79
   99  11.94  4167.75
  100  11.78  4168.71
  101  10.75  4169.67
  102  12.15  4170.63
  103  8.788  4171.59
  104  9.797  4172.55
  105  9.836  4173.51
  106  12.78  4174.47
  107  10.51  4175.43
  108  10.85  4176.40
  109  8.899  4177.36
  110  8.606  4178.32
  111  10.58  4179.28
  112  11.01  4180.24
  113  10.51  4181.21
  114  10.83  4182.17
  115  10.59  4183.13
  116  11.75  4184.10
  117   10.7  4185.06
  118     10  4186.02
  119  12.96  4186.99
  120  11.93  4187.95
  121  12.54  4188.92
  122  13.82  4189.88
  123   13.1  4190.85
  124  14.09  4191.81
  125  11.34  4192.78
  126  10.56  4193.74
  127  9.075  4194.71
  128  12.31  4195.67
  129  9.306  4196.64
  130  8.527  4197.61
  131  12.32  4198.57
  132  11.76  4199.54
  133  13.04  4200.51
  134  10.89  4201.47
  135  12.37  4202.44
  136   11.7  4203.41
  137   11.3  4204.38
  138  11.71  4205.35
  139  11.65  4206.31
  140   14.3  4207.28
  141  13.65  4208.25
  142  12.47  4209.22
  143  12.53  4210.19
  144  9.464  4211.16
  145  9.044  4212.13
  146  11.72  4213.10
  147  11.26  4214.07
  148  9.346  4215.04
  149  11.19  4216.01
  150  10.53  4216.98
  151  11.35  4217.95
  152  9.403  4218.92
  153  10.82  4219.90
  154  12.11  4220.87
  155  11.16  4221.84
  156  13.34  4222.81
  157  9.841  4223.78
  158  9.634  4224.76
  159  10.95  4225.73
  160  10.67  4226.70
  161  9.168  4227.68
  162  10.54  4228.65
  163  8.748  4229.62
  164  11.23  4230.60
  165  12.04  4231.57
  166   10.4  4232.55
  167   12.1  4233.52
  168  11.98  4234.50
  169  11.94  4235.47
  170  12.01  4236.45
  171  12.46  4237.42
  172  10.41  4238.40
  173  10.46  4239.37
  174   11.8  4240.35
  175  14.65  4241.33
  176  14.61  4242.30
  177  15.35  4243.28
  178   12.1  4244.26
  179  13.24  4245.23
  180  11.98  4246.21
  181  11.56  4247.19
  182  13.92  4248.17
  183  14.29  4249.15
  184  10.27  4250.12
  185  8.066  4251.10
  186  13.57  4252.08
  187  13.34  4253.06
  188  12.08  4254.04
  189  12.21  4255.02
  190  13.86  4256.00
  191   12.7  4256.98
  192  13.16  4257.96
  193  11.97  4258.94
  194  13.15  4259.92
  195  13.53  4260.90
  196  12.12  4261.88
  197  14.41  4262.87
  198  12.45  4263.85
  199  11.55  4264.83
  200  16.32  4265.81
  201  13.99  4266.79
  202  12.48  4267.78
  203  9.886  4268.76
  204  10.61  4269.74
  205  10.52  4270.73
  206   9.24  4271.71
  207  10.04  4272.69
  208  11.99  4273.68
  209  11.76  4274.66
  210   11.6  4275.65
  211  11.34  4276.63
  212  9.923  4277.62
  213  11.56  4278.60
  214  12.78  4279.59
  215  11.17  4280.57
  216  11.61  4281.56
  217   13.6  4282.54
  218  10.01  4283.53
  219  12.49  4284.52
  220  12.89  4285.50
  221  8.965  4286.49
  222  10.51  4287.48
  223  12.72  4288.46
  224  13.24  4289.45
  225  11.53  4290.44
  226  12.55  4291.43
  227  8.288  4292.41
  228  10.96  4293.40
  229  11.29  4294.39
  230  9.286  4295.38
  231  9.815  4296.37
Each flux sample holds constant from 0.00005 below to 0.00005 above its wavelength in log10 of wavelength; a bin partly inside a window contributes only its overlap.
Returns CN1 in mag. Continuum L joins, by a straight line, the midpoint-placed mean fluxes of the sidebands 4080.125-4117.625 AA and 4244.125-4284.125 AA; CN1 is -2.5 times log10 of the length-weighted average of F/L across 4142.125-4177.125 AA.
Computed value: 0.07 mag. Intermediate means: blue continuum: 11.5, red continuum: 12.1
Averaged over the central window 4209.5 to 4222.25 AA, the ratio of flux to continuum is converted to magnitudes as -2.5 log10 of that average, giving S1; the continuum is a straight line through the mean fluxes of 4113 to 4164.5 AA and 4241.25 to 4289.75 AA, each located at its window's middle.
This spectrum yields 0.09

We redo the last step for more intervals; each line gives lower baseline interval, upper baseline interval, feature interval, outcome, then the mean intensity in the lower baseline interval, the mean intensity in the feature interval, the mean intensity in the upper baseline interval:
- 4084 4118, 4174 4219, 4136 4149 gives 0.13 mag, 11.5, 10.2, 11.3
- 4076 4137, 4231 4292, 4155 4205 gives 0.04 mag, 11.5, 11.3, 12.1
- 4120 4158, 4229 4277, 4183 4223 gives 0.00 mag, 10.8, 11.5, 12.2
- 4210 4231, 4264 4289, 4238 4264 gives -0.14 mag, 10.6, 12.6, 11.6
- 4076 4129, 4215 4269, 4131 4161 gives 0.10 mag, 11.5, 10.6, 12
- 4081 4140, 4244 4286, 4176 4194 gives 0.05 mag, 11.5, 11.3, 12.1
